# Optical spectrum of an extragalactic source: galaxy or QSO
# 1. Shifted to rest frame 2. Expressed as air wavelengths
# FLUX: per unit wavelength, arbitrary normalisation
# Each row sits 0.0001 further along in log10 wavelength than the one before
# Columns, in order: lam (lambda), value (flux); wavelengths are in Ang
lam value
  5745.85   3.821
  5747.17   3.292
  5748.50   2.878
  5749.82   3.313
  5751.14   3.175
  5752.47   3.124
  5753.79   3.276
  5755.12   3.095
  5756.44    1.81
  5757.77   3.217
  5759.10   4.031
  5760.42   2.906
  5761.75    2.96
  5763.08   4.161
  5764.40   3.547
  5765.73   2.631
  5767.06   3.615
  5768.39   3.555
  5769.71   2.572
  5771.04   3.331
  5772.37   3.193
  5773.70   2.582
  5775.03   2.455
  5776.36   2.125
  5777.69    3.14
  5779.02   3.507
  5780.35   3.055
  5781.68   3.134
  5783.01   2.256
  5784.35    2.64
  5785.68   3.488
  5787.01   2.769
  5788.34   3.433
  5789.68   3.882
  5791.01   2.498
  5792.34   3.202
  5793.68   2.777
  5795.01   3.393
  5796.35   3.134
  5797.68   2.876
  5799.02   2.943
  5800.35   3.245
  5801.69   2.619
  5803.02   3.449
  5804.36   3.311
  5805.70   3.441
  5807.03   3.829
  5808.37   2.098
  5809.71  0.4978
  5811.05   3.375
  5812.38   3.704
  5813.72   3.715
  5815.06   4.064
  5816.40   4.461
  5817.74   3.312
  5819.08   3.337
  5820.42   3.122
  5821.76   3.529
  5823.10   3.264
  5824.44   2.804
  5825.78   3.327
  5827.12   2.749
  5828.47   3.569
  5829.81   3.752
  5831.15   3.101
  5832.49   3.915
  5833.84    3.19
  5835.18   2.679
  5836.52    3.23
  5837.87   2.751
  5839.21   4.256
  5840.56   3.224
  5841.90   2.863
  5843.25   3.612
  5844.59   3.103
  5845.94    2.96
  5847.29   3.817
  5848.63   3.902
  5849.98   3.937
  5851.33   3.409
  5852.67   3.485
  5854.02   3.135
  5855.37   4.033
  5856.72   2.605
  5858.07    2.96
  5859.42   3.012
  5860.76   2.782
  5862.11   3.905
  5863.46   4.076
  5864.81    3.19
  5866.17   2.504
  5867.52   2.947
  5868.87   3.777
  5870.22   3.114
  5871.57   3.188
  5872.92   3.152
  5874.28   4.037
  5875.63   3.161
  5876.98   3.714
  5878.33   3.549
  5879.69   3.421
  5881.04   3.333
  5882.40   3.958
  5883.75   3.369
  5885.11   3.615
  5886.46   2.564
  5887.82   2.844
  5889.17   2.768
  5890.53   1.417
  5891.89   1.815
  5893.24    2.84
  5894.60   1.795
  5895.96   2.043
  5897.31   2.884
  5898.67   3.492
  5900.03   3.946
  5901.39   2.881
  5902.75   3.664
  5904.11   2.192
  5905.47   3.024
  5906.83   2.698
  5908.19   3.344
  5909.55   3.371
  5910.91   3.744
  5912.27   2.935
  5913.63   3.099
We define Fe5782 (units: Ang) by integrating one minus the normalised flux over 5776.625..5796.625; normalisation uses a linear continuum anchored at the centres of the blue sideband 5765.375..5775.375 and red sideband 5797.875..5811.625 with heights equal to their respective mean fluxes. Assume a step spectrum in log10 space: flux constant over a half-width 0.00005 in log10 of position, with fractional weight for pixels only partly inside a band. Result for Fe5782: -0.8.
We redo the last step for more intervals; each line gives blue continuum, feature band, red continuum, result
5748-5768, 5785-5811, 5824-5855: 2.10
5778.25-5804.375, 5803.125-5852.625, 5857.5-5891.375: -2.87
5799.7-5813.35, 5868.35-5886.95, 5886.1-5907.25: -4.67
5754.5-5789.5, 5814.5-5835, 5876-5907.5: -2.73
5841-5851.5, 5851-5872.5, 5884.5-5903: -0.28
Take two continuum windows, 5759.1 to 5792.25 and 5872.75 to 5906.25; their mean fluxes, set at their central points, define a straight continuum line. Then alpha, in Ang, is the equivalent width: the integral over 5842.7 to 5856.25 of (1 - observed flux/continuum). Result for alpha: -2.2 Ang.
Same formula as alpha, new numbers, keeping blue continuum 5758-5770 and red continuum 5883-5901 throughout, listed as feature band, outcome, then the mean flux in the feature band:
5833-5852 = -2.5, 3.36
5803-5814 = 0.5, 3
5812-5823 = -1.9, 3.63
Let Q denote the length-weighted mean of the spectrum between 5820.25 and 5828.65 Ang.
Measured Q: 3.18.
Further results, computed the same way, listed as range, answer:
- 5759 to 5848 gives 3.18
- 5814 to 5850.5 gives 3.4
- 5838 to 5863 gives 3.38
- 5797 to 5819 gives 3.19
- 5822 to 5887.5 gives 3.33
